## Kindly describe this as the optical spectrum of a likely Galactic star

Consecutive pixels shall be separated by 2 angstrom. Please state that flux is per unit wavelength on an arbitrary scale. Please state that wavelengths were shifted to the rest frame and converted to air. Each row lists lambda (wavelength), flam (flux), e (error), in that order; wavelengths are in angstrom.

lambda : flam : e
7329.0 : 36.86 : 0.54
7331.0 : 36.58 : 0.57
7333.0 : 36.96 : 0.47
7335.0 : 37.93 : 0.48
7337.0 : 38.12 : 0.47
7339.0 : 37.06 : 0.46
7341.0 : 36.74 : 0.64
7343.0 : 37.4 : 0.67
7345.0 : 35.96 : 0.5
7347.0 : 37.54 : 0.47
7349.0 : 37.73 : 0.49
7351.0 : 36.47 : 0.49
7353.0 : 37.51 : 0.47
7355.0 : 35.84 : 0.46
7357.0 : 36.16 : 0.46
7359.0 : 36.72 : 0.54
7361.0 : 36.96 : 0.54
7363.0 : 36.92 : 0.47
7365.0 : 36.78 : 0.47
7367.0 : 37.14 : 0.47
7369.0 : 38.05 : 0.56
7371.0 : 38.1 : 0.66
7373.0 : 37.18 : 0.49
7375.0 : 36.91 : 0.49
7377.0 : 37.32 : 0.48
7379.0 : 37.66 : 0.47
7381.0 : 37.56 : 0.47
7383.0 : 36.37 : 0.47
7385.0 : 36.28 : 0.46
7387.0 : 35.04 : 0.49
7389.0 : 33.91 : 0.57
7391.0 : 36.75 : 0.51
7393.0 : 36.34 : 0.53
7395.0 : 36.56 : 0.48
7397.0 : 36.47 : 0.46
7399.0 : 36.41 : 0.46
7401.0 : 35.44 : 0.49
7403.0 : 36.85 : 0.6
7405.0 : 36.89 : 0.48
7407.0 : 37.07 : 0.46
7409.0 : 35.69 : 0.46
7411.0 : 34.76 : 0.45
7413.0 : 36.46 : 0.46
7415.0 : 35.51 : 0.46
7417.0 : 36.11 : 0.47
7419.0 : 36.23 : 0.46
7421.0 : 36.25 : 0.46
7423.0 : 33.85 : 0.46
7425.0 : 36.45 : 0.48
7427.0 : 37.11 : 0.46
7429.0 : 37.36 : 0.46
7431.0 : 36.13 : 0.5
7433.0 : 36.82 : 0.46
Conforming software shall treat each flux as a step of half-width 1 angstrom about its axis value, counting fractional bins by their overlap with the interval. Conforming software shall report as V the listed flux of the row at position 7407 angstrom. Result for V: 37.07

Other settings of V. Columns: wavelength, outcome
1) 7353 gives 37.51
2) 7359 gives 36.72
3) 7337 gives 38.12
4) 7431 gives 36.13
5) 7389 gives 33.91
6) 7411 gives 34.76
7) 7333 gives 36.96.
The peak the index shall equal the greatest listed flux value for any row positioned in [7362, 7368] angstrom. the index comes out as 37.14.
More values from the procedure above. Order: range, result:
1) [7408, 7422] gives 36.46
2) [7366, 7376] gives 38.1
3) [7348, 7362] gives 37.73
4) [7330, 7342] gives 38.12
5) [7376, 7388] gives 37.66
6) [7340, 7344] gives 37.4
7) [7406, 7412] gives 37.07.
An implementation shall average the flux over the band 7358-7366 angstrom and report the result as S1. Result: 36.8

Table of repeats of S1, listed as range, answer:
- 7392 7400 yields 36.4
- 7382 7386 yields 36.3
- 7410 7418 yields 35.7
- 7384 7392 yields 35.5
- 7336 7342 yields 37.3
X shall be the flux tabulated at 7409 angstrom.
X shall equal 35.69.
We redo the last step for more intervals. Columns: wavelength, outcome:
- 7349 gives 37.73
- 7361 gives 36.96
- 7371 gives 38.1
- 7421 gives 36.25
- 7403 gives 36.85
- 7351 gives 36.47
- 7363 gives 36.92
